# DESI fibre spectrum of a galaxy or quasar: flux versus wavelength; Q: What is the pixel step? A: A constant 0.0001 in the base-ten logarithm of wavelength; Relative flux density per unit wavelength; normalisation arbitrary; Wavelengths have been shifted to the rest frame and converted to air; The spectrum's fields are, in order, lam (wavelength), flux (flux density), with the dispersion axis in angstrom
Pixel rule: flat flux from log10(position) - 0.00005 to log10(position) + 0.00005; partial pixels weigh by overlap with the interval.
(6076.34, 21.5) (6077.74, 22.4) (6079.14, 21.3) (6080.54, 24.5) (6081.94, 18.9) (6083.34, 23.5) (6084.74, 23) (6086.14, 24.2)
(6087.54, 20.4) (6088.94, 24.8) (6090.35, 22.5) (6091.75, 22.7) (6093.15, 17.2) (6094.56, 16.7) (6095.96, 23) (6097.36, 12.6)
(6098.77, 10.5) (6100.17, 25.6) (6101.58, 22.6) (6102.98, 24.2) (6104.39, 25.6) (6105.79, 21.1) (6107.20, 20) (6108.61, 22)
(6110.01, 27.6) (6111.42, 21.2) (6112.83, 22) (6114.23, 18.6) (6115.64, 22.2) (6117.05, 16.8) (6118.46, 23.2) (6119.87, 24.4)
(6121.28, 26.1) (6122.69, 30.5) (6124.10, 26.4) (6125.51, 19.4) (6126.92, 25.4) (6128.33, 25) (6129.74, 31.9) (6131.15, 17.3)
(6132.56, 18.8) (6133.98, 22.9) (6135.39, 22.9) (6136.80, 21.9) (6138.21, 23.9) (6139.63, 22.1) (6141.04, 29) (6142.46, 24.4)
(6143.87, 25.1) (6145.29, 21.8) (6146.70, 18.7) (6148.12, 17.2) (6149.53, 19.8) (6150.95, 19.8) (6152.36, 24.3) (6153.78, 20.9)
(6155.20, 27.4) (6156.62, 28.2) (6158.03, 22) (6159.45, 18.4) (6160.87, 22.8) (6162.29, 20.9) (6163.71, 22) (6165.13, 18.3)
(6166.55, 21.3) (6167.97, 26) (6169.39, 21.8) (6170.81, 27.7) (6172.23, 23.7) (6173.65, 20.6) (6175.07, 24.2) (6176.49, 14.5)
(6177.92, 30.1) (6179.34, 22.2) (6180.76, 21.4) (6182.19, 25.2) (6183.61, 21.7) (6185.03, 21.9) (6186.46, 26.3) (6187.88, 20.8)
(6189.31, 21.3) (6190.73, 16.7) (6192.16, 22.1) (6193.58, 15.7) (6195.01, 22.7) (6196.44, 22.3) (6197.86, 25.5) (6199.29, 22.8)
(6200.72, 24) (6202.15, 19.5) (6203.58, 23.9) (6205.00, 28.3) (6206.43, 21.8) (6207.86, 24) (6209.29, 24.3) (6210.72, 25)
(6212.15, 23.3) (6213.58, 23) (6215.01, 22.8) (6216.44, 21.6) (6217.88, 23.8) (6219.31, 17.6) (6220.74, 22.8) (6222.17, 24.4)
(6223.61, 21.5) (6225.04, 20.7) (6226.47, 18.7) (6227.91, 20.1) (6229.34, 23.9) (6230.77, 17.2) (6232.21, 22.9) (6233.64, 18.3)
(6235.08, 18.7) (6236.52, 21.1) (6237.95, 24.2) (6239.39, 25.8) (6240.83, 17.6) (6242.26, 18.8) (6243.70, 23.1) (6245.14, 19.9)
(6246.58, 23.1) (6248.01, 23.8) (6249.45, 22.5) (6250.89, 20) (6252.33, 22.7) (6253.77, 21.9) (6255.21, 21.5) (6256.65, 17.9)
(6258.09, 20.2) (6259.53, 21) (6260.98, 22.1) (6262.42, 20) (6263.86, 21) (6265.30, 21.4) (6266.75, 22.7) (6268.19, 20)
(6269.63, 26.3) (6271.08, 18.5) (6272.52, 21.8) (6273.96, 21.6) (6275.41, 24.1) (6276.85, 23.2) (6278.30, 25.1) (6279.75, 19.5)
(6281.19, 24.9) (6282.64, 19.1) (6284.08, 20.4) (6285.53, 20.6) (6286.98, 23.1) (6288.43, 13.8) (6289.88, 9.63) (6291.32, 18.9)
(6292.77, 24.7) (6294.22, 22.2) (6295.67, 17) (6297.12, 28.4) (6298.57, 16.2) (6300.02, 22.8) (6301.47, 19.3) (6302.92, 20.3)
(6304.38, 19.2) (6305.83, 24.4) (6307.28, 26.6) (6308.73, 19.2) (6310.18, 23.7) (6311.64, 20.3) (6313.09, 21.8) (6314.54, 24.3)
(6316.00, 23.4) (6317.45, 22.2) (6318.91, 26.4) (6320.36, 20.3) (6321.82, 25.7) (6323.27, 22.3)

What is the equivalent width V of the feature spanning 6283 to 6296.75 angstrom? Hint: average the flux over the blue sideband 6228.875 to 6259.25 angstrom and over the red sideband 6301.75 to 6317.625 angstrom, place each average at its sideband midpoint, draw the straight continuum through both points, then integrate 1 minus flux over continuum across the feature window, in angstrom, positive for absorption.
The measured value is 1.7 angstrom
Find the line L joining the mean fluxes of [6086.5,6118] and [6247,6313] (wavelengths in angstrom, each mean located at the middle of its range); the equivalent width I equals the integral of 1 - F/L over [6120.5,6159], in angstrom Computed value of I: -4.4 angstrom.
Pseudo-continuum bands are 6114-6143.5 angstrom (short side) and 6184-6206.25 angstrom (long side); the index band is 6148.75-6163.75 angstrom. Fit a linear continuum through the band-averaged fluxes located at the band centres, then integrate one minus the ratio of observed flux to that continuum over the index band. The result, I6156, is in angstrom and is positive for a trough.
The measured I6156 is 0.4 angstrom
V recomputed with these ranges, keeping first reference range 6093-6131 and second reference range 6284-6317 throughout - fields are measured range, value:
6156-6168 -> 0.0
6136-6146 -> -0.9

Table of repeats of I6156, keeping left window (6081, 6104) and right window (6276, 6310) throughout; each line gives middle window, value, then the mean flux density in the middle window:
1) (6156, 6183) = -2.3 angstrom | 22.7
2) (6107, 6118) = -0.3 angstrom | 21.4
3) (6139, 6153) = -0.9 angstrom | 22.2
